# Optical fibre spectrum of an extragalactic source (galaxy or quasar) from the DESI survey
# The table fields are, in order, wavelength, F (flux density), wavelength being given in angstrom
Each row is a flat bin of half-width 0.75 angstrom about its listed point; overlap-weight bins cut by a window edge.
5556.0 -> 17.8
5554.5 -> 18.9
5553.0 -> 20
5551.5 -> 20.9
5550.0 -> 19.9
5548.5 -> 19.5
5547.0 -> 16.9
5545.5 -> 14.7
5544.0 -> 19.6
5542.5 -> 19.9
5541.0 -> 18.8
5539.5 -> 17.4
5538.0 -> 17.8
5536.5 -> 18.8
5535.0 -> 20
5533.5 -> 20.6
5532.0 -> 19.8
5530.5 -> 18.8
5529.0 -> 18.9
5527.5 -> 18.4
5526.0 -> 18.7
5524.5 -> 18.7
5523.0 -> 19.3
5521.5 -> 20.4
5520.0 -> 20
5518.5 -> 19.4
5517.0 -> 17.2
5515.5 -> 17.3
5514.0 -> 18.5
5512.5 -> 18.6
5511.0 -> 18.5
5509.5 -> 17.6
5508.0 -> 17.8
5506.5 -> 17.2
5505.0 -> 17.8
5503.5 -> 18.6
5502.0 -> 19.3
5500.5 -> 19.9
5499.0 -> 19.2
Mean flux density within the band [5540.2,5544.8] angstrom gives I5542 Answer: 19.4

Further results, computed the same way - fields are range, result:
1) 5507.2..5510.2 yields 17.7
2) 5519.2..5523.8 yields 19.9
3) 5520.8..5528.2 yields 19.1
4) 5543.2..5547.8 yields 17.1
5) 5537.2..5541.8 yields 18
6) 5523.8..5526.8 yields 18.7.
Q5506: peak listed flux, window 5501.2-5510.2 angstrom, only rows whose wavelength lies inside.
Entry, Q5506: 19.3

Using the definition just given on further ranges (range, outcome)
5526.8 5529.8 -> 18.9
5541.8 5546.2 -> 19.9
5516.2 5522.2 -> 20.4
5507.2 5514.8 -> 18.6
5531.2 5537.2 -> 20.6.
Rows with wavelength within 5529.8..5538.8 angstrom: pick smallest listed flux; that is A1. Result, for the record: 17.8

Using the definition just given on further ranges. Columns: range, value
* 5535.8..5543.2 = 17.4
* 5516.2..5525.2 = 17.2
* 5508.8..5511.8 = 17.6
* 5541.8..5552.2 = 14.7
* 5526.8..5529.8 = 18.4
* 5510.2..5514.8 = 18.5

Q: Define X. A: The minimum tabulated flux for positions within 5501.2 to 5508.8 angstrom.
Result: 17.2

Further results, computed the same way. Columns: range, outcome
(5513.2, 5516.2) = 17.3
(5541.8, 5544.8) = 19.6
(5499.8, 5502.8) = 19.3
